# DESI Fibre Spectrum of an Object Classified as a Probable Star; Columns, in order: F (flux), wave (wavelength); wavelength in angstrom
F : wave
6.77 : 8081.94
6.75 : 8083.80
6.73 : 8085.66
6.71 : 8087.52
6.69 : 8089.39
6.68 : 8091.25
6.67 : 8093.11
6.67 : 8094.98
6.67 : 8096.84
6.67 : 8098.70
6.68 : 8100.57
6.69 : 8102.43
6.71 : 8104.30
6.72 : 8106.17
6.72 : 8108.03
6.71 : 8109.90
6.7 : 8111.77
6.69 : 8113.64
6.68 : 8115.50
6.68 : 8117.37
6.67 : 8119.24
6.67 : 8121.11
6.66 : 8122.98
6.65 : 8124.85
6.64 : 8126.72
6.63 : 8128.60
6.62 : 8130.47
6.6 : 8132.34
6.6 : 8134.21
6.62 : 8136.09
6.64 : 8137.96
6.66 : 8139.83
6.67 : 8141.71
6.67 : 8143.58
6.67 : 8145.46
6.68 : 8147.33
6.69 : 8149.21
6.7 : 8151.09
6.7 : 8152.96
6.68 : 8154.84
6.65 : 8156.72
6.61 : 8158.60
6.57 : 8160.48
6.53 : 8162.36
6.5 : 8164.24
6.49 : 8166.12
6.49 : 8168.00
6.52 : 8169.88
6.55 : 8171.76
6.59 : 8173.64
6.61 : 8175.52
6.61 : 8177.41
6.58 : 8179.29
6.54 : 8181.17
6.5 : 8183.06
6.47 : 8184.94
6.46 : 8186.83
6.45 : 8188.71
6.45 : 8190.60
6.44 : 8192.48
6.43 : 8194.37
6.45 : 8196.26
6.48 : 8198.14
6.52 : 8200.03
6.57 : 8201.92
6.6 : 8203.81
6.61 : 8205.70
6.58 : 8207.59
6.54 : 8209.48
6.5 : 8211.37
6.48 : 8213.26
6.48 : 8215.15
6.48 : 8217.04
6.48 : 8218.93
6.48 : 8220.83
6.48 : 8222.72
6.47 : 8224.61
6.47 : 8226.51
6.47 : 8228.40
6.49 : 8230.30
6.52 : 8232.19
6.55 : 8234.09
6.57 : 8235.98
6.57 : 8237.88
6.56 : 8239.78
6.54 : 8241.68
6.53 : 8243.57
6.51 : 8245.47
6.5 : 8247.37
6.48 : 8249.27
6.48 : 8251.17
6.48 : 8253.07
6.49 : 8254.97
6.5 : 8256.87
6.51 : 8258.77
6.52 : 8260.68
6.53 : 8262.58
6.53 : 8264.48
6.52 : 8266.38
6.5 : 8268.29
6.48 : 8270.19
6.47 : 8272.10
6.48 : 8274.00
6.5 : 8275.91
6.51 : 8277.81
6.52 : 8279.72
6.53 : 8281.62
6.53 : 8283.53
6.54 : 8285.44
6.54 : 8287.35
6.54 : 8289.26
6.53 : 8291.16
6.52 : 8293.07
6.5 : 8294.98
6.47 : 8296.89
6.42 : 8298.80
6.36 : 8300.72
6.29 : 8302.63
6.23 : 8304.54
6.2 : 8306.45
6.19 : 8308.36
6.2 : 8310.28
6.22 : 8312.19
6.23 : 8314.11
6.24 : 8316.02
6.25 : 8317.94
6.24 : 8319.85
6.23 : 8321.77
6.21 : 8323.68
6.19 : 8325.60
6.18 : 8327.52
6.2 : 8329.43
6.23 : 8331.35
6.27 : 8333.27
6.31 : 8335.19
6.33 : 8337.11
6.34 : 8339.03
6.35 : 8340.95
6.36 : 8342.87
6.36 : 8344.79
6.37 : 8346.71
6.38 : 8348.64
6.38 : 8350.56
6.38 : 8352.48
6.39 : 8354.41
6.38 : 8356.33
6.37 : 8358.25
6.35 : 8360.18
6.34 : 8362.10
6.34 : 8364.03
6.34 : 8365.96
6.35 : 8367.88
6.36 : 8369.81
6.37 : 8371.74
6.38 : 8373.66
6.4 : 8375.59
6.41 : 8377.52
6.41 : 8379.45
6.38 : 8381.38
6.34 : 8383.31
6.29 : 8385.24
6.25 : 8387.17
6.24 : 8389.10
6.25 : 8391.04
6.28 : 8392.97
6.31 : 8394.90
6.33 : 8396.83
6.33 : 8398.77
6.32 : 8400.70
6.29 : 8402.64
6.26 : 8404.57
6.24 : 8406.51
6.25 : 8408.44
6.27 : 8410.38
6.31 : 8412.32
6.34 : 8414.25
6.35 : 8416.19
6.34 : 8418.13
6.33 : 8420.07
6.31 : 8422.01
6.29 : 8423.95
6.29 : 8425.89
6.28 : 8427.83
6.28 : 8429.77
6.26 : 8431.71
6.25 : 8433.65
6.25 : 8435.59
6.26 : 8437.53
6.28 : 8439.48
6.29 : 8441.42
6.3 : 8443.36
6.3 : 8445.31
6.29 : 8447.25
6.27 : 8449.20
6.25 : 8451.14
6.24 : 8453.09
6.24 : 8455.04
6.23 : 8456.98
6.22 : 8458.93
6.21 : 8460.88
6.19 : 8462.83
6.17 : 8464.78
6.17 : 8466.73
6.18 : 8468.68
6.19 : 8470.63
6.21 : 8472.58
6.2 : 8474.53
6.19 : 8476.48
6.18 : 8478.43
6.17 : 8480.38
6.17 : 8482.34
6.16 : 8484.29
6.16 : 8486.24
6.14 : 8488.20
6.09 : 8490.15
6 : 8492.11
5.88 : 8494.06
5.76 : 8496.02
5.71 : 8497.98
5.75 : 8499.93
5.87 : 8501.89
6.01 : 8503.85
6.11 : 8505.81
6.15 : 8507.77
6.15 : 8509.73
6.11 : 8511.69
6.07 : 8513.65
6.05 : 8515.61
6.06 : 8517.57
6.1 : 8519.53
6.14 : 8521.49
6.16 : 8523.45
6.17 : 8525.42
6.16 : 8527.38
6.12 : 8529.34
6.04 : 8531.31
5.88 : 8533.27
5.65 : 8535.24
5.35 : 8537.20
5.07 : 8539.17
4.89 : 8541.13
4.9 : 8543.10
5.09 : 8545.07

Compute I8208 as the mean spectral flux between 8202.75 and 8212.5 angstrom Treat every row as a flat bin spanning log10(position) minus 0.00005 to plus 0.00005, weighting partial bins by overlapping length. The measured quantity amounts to 6.56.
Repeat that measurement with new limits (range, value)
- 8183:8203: 6.48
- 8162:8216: 6.52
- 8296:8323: 6.27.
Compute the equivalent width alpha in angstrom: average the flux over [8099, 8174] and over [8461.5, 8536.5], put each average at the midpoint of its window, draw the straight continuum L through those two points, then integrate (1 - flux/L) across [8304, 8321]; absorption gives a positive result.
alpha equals 0.4 angstrom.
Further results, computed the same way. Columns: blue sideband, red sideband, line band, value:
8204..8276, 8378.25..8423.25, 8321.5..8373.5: 0.4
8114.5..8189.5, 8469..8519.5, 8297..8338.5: 0.6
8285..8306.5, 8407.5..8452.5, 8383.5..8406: 0.1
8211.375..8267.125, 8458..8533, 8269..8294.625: -0.3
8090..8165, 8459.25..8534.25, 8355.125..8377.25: -0.3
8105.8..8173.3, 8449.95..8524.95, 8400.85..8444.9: -0.6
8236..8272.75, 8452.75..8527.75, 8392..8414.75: -0.1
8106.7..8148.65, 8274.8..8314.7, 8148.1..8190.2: 0.2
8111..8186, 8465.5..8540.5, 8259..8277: -0.3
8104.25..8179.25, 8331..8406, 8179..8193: 0.2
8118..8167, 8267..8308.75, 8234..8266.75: -0.1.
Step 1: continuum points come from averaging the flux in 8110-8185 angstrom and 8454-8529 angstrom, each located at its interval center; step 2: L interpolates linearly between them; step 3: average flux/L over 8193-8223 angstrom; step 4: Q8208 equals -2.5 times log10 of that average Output 0.003 mag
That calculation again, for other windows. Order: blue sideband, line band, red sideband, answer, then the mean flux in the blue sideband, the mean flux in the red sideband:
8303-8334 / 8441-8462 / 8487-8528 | -0.03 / 6.22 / 6.03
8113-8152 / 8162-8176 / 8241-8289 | 0.01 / 6.66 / 6.51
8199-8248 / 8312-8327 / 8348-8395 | 0.03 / 6.52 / 6.35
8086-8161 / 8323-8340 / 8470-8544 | 0.00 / 6.67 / 5.95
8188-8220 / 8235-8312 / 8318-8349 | -0.01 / 6.5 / 6.28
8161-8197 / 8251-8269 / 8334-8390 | -0.01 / 6.51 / 6.35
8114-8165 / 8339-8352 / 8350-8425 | 0.00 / 6.64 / 6.33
